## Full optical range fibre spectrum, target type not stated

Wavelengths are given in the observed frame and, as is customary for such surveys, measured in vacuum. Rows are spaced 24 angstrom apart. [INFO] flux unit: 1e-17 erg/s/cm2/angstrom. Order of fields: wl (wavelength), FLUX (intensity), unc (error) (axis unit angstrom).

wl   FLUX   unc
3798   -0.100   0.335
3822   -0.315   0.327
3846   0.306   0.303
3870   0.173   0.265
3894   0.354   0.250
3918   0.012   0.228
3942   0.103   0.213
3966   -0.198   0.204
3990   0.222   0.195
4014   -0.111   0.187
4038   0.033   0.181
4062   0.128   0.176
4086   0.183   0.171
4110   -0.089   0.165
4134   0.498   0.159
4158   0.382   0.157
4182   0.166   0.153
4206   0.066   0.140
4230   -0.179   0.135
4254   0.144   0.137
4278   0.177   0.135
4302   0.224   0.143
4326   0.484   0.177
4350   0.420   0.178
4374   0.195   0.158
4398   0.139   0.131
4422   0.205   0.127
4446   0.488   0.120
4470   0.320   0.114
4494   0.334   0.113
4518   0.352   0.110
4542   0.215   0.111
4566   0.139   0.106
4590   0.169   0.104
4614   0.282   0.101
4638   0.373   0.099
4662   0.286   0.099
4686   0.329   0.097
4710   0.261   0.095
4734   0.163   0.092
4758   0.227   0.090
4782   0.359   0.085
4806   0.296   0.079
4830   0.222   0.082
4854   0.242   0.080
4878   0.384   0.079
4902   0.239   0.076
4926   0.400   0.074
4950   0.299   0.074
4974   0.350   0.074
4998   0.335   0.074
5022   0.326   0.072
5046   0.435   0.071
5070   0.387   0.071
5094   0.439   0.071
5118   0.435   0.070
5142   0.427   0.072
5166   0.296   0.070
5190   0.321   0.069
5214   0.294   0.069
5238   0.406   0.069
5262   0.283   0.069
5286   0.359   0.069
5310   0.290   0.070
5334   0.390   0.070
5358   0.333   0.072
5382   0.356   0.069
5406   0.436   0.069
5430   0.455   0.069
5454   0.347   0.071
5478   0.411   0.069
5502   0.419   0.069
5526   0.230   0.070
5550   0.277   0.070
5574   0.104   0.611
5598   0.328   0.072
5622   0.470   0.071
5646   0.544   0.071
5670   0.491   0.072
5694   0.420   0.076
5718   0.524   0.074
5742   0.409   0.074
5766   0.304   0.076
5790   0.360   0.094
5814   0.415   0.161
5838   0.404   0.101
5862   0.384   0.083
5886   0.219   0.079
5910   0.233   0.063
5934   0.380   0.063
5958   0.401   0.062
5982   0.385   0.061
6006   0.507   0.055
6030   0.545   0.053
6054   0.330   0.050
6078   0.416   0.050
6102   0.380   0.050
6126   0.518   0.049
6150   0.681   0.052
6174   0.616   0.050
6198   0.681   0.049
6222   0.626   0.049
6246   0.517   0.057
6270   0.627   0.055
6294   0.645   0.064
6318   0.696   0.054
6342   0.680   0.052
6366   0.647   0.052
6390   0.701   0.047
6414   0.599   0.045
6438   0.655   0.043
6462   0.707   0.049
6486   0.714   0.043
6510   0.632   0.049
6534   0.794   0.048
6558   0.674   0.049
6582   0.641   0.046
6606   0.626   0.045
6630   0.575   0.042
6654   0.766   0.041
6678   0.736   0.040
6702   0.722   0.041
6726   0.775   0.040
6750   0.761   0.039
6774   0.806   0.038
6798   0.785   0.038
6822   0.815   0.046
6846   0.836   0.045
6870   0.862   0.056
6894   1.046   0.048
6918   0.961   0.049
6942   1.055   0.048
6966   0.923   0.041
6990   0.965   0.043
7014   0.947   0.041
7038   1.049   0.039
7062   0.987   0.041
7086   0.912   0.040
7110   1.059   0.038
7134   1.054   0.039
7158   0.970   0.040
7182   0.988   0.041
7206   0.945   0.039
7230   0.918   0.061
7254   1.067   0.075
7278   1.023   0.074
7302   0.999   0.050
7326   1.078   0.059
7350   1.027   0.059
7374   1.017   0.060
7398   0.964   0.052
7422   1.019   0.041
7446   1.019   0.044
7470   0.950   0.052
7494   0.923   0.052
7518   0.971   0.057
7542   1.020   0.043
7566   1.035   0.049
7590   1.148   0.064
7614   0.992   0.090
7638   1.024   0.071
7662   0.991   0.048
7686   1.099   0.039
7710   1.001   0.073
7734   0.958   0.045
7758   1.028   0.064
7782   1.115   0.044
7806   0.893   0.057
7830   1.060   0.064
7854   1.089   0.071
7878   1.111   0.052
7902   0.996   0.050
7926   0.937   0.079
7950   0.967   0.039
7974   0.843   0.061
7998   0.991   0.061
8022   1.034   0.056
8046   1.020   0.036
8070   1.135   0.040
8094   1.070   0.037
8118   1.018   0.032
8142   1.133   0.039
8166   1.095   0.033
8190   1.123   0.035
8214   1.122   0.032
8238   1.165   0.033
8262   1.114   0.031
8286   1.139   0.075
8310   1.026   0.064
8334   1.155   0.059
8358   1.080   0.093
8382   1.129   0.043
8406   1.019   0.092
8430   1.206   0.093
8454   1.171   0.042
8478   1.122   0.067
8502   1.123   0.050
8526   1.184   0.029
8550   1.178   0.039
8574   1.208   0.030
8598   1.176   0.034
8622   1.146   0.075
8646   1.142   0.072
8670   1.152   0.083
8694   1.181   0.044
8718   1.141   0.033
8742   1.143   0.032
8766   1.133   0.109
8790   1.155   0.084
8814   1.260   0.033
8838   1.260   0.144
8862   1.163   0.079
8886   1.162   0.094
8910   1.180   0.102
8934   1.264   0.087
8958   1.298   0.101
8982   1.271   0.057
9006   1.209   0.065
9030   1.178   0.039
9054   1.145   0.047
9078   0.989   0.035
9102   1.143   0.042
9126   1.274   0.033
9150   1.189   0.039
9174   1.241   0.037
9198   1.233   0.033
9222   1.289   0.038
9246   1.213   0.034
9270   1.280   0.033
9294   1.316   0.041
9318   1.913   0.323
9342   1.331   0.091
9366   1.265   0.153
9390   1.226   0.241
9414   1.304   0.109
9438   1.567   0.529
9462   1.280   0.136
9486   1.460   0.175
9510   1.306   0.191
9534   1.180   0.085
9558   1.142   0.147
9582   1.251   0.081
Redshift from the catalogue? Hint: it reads 0.539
